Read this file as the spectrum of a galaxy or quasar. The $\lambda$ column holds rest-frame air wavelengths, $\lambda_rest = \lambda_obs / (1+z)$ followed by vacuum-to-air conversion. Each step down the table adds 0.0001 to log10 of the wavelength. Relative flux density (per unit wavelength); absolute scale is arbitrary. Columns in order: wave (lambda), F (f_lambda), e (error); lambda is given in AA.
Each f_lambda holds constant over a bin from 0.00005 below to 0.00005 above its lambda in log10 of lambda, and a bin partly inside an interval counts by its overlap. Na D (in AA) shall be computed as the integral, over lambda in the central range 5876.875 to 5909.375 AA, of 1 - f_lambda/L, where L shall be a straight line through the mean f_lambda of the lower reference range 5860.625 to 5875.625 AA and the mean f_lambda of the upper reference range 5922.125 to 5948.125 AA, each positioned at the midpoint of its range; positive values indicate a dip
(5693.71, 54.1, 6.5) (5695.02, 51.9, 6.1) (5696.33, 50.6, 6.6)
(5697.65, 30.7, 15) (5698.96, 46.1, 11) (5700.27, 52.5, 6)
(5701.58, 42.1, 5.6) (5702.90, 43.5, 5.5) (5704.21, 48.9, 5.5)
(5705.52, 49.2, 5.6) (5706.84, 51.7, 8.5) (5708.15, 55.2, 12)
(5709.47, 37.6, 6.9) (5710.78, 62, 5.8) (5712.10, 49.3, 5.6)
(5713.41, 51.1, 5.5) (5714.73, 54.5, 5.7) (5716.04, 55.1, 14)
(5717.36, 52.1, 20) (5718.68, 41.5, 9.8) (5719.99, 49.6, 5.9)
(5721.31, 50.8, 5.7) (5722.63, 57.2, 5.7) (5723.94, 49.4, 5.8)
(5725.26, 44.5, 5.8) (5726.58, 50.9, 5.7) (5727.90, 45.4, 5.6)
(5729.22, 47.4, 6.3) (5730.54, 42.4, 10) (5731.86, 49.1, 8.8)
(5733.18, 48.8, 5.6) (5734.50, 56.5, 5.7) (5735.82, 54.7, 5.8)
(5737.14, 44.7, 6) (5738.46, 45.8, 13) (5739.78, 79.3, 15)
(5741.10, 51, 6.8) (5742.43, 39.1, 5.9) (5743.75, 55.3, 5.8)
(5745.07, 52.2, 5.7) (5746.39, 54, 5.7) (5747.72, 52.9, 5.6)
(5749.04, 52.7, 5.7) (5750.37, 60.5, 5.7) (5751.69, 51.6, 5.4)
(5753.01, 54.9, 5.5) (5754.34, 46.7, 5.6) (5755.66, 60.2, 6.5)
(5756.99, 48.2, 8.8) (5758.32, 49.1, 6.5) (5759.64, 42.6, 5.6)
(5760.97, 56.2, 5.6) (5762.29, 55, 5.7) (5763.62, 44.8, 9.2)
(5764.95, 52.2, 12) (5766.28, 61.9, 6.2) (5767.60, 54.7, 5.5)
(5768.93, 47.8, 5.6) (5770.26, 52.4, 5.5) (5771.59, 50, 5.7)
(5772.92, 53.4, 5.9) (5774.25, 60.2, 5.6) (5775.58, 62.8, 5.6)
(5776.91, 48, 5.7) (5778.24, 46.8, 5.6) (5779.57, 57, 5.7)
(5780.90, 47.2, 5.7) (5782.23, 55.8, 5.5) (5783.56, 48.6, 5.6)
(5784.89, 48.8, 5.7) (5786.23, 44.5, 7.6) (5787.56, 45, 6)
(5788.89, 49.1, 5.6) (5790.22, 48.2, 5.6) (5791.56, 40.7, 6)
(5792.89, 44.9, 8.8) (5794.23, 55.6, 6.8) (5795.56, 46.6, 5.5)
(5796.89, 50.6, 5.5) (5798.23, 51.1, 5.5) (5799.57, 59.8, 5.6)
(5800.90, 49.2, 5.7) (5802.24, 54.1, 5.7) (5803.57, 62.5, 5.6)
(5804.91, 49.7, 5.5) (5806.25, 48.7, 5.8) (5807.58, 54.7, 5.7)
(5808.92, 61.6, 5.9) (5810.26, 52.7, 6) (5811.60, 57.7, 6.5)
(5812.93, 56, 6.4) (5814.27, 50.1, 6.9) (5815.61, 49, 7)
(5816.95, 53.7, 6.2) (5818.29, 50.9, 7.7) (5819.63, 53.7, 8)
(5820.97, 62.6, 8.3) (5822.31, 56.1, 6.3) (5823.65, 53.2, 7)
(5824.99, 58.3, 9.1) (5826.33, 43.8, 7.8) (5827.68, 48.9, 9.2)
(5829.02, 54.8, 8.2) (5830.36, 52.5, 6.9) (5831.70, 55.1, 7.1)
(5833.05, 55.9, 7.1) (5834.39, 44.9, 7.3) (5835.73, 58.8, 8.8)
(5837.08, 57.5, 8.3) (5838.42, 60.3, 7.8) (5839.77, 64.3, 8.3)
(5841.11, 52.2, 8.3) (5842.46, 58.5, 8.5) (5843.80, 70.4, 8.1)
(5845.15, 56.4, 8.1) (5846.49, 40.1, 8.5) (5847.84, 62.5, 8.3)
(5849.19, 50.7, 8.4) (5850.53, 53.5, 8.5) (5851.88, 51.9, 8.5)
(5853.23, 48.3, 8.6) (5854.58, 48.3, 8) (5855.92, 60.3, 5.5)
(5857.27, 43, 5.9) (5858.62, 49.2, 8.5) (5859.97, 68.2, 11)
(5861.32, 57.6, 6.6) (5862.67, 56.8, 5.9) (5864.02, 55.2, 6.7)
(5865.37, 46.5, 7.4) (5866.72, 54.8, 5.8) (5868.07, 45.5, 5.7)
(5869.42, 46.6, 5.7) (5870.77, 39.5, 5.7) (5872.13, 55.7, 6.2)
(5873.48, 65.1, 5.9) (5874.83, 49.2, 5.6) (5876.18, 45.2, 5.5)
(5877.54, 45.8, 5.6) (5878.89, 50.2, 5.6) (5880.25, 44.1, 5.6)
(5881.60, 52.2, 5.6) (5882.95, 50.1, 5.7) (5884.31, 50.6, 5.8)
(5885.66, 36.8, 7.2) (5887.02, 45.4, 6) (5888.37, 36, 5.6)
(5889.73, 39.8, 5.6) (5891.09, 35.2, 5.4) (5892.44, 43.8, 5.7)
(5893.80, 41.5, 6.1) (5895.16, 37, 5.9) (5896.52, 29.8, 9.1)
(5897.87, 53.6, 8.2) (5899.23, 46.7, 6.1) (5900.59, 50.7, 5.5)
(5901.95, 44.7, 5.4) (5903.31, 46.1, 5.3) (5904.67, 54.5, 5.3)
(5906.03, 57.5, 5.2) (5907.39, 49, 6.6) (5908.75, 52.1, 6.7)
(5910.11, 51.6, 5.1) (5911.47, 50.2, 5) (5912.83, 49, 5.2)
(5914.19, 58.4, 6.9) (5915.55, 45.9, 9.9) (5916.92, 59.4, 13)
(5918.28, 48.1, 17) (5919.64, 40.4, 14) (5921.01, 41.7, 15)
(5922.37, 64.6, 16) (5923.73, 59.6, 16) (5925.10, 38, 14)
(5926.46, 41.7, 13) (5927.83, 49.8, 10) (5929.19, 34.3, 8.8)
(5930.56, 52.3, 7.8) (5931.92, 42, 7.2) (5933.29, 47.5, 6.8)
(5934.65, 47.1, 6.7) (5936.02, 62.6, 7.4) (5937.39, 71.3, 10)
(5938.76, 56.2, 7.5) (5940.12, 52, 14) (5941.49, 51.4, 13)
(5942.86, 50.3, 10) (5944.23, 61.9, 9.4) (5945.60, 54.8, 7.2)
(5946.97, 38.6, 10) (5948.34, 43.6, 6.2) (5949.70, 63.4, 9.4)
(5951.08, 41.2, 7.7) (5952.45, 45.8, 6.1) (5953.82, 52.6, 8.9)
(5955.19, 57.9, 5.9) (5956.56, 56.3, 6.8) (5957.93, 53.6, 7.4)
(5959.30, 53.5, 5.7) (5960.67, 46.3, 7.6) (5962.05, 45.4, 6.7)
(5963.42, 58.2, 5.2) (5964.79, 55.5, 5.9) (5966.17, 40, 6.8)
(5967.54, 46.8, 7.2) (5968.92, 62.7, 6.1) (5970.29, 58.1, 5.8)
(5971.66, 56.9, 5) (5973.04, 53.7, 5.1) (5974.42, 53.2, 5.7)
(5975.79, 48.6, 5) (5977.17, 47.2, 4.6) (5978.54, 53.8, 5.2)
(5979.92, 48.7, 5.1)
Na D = 3.84 AA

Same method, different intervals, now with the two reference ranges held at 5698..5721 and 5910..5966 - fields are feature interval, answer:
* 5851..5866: -0.8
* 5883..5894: 2.0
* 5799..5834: -2.7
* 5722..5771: -2.1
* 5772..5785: -0.8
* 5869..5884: 0.3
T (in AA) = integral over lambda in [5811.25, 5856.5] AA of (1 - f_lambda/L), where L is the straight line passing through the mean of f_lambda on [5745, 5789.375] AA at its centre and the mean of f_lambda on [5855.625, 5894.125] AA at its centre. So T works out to -4.1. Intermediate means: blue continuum 52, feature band 54.4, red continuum 48.6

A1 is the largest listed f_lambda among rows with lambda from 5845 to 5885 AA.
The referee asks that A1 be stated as 68.2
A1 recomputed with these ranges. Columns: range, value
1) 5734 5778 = 79.3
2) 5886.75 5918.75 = 59.4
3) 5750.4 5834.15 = 62.8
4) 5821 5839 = 60.3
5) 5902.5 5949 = 71.3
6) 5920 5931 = 64.6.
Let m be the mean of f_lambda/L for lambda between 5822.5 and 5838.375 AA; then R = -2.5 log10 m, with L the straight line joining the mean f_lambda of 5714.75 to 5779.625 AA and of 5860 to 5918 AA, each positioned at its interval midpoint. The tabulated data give -0.076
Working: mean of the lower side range 51.8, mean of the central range 53.4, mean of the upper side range 48.4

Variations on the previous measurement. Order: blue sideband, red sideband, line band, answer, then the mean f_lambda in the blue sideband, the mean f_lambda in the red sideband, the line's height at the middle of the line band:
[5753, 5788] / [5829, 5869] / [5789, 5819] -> 0.01 mag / 51.6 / 54.4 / 52.8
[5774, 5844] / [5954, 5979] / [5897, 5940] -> 0.05 mag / 53.1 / 52.7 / 52.8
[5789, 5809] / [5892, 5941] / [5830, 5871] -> -0.07 mag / 51.5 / 49.2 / 50.5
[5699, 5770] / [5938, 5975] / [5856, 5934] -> 0.08 mag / 51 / 52.3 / 51.9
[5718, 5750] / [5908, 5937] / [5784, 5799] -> 0.06 mag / 50.7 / 49.6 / 50.4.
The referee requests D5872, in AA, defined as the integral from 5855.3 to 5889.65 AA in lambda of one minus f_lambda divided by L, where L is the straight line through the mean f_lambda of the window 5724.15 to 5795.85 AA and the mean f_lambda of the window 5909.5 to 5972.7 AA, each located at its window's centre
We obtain 1.0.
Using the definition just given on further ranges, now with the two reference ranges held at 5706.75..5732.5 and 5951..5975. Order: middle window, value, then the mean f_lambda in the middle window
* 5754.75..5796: -0.4 AA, 50.9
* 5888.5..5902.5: 2.6 AA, 42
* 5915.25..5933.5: 1.5 AA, 47.5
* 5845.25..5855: 0.0 AA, 51.1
